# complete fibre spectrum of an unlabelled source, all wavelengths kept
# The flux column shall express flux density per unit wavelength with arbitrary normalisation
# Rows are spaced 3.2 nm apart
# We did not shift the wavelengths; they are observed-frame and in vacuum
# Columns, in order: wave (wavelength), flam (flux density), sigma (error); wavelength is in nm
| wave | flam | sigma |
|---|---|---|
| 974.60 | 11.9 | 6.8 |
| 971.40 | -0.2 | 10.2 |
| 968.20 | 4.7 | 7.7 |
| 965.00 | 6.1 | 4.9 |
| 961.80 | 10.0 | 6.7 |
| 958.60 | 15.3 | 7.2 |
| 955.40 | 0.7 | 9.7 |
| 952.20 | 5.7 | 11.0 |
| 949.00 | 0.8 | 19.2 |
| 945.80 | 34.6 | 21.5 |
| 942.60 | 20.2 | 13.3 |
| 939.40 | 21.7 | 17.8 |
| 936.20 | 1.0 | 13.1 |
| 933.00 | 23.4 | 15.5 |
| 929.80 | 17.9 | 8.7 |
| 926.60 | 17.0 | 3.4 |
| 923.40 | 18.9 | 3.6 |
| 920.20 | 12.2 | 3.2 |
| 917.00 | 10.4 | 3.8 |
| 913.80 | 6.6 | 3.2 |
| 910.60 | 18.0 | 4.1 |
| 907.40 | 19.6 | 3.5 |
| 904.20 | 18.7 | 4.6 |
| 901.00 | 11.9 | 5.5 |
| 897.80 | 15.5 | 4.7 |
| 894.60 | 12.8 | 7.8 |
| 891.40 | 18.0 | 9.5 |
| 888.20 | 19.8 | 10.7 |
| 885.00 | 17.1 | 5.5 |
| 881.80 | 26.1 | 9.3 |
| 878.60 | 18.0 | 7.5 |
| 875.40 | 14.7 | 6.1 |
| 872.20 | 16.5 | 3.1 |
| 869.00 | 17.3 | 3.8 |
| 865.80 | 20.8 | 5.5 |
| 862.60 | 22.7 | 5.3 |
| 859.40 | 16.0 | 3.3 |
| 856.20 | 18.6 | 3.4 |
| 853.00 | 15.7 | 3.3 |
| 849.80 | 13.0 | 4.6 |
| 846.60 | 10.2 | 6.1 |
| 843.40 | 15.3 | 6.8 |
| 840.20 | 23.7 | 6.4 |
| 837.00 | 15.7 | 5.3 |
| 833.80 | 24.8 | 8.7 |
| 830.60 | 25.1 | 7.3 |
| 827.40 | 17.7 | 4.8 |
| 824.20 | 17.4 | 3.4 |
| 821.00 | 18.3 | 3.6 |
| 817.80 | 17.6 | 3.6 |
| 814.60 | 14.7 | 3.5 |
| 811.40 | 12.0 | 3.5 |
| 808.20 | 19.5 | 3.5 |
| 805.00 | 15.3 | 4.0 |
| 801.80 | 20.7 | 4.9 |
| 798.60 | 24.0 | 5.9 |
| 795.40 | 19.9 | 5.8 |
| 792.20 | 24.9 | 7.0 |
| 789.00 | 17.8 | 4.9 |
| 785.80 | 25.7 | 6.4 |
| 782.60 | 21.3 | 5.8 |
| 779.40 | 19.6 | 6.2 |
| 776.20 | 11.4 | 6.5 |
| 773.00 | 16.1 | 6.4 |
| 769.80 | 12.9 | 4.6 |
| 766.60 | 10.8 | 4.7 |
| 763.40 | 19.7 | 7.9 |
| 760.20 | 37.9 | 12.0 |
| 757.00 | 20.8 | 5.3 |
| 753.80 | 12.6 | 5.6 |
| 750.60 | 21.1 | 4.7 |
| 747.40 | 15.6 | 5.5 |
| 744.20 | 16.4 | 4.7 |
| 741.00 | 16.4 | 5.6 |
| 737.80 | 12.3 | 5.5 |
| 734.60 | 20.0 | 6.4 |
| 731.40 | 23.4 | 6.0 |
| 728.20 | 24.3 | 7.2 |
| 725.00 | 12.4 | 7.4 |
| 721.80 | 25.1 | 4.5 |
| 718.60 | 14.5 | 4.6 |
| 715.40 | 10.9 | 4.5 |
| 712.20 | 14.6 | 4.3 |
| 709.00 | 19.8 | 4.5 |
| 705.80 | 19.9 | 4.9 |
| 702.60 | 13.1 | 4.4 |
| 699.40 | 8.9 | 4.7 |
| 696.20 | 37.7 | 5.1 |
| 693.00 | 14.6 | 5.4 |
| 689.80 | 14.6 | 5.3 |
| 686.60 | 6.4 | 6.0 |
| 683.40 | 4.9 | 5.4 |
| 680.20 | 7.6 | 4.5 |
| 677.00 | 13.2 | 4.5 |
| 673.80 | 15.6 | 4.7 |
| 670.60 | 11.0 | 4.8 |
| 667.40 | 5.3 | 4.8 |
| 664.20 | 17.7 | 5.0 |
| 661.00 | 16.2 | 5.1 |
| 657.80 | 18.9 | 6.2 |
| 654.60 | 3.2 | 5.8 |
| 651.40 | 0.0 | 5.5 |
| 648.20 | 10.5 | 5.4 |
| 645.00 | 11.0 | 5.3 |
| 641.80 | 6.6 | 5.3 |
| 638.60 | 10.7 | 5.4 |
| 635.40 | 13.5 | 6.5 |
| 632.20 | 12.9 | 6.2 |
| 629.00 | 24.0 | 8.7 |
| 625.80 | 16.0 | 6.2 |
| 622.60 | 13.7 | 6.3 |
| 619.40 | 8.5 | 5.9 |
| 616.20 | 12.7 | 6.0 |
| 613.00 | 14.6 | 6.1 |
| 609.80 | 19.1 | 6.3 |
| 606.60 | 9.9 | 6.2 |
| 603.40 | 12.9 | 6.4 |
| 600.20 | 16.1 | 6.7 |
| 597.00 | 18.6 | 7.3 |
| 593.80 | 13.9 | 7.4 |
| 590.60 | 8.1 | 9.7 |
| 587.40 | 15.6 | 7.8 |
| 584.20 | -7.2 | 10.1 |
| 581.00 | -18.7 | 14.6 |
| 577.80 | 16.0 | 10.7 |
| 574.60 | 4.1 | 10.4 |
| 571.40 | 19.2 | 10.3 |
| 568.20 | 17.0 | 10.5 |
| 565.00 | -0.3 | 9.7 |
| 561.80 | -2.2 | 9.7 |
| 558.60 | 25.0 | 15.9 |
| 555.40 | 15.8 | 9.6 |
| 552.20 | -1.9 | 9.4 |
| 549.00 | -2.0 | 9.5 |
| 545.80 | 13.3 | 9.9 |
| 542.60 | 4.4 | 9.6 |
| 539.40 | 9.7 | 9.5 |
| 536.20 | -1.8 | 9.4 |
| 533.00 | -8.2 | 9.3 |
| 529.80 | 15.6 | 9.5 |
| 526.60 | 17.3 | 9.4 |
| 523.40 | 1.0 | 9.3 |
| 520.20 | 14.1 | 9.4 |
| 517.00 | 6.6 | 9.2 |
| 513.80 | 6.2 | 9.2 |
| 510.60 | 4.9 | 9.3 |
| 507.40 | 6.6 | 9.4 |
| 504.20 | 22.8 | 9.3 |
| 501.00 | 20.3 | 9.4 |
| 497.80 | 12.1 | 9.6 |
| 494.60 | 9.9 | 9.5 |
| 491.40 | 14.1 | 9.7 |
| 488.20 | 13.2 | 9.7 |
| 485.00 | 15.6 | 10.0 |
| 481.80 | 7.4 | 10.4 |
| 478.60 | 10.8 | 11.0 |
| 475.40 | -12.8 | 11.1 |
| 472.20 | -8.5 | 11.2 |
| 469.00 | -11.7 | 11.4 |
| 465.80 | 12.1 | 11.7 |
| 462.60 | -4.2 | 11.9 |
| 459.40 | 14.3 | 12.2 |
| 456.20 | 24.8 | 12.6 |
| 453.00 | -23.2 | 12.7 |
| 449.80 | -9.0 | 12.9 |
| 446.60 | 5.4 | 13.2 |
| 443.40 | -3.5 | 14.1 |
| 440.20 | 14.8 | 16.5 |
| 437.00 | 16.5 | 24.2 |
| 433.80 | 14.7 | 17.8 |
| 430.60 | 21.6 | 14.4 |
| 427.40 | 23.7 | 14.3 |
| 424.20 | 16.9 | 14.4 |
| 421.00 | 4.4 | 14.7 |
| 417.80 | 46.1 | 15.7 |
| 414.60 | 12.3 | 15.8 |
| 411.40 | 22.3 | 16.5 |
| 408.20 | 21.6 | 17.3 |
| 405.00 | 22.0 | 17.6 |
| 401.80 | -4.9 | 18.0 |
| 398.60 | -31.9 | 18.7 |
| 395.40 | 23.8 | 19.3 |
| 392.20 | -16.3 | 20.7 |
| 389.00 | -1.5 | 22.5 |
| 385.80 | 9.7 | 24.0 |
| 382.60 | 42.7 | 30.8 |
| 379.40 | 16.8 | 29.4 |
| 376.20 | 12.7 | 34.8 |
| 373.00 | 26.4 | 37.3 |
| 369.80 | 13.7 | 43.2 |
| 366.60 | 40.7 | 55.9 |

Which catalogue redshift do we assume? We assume 0.86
